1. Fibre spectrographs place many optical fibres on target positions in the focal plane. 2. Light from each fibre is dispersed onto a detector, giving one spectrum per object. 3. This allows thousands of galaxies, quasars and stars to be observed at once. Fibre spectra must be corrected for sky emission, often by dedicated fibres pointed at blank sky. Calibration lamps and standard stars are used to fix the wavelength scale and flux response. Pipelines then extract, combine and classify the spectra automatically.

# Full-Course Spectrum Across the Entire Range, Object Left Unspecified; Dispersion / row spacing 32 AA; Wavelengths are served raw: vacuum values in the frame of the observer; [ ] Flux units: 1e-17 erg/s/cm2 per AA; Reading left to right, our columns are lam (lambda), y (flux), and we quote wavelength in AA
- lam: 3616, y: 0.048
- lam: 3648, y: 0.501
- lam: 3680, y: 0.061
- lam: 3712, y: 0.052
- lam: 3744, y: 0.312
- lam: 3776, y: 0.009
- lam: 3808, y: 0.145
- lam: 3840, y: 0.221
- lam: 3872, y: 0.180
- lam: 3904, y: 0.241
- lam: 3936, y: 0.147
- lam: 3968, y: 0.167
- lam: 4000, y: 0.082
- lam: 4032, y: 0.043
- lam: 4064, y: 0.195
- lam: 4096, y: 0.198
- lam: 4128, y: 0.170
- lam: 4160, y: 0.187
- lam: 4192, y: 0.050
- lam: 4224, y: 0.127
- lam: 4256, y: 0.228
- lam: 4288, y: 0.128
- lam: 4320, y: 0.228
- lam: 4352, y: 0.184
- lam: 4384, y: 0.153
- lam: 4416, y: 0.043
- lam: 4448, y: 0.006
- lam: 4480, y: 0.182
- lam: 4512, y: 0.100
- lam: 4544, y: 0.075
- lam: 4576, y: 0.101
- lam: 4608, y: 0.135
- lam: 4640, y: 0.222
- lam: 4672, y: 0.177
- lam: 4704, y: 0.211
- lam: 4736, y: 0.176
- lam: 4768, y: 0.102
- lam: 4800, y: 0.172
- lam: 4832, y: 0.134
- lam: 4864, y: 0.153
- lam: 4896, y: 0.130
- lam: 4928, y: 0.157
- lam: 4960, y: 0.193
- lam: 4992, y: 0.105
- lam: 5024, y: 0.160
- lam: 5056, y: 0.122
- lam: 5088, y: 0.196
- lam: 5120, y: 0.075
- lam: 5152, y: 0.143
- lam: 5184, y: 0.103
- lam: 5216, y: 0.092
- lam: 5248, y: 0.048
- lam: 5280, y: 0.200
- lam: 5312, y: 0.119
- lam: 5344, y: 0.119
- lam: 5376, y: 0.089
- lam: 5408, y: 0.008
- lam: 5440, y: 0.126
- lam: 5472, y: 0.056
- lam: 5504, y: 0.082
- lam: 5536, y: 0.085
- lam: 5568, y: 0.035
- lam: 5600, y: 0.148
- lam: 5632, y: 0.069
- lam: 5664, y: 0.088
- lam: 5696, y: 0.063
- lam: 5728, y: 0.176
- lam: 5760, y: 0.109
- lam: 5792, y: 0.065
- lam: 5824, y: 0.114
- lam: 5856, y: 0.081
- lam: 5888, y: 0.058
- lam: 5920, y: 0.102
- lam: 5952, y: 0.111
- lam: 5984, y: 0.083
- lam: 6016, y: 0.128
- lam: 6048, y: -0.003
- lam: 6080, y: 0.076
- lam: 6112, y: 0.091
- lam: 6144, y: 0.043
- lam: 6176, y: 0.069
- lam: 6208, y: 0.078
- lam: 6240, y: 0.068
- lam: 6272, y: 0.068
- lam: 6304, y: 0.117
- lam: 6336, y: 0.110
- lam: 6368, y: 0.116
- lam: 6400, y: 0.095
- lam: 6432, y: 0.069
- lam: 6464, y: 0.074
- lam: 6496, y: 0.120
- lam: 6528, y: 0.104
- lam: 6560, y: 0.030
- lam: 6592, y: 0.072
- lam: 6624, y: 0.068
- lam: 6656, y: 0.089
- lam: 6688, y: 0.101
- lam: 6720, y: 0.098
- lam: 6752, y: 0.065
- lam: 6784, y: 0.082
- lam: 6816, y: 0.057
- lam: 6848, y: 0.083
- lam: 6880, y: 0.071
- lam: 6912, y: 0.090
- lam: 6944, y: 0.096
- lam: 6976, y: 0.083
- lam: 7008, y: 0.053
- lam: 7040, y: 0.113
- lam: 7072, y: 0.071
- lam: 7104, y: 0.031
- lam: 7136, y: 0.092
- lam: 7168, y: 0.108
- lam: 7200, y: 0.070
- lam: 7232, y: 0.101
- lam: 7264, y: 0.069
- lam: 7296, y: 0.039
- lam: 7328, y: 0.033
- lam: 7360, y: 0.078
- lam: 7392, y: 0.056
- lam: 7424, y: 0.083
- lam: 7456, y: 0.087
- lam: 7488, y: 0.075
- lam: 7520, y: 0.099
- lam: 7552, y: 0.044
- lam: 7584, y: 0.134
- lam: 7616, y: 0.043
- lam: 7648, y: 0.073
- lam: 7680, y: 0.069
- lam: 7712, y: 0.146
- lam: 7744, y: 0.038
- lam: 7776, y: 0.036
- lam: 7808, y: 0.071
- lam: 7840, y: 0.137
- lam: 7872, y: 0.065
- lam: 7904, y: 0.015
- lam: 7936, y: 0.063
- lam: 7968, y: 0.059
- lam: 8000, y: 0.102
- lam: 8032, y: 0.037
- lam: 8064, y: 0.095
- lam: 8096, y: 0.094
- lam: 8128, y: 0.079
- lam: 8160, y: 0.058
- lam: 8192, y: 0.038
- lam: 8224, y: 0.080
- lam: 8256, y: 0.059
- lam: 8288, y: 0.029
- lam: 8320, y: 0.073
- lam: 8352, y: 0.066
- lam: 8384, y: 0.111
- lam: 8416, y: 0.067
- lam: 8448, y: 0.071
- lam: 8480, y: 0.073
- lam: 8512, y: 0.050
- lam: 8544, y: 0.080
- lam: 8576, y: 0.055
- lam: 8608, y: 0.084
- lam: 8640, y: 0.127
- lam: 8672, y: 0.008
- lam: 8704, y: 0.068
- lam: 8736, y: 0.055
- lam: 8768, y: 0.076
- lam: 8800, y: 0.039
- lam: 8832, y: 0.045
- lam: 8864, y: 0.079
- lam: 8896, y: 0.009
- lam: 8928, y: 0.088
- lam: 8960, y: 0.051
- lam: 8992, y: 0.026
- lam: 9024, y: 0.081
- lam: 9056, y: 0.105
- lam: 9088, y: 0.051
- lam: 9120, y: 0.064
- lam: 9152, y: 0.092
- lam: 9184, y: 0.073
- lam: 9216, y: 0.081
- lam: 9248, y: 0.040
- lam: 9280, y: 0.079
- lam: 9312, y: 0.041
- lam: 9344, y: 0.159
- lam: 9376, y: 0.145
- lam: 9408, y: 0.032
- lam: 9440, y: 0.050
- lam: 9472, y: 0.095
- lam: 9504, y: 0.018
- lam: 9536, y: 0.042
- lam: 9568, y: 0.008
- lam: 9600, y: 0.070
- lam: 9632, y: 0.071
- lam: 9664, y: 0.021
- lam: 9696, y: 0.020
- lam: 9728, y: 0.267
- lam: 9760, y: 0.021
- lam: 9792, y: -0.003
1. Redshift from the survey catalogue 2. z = 1.608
